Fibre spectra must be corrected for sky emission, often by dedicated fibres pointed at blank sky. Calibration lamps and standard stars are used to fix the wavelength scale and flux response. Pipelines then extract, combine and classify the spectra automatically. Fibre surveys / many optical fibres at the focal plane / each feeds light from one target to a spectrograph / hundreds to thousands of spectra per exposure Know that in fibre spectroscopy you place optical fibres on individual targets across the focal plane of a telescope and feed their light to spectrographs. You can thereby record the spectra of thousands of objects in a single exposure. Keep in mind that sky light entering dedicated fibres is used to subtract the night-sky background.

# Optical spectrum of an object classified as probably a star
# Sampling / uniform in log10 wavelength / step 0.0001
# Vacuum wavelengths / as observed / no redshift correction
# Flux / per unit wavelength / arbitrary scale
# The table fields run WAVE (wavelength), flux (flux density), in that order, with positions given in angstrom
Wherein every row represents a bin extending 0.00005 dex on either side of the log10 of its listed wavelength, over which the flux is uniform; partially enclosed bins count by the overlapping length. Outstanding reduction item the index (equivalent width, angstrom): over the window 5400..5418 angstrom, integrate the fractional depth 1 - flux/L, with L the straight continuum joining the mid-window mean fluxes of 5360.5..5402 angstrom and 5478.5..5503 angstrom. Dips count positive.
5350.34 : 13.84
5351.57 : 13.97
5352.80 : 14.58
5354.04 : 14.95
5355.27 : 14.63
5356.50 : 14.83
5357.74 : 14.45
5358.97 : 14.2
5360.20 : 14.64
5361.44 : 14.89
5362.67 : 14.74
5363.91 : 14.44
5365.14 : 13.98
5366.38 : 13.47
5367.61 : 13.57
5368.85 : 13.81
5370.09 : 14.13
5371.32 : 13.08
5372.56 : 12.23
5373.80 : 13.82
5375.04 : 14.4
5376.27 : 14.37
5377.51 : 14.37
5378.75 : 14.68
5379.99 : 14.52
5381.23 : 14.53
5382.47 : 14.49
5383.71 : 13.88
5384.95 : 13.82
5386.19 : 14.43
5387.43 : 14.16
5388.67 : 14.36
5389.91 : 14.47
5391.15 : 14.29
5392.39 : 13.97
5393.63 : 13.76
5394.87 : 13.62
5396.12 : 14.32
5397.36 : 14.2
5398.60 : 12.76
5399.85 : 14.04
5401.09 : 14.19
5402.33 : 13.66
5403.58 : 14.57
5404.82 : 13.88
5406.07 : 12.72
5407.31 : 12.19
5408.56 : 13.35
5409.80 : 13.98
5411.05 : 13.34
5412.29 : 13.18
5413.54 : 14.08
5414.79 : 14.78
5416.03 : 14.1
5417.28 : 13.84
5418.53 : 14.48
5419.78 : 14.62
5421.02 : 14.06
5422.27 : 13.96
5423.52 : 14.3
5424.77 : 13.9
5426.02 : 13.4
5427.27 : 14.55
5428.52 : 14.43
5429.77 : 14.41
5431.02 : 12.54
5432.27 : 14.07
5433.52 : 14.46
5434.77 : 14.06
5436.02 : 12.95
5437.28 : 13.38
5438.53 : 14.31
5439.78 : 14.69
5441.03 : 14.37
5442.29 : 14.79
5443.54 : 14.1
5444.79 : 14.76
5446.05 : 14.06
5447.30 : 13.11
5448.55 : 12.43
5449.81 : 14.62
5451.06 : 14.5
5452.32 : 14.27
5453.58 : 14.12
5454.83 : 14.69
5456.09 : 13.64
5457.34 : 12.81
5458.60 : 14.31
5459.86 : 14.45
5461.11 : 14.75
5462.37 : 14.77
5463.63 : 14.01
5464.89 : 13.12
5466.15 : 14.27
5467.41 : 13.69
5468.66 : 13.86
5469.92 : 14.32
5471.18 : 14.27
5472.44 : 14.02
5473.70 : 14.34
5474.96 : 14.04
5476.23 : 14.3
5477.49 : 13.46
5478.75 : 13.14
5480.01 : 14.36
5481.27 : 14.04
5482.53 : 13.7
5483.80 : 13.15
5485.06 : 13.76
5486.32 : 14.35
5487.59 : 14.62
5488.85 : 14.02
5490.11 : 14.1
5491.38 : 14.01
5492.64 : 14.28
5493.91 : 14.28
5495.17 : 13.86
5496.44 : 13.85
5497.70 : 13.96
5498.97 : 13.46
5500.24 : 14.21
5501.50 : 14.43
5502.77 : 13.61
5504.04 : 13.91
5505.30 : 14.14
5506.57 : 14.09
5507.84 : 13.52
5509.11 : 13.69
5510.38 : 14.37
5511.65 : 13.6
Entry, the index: 0.4 angstrom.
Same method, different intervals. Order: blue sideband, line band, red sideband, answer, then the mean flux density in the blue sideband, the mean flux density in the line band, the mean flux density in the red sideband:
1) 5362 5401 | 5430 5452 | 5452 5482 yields 0.11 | 14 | 14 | 14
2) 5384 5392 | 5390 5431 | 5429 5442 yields 0.61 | 14.2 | 13.9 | 13.9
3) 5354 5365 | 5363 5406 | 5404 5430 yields 0.88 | 14.6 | 14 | 13.9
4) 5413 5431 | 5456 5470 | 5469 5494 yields 0.06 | 14.2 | 14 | 14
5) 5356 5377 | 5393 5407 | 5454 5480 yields 0.29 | 14.1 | 13.8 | 14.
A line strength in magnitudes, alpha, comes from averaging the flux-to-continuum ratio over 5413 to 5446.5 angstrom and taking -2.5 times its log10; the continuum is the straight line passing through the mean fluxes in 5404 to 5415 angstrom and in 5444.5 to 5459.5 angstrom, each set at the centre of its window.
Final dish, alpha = -0.03 mag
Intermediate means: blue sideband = 13.5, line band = 14.1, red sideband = 13.9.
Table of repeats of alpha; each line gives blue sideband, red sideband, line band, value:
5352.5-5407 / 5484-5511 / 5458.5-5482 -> -0.003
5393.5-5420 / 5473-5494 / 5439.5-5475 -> -0.015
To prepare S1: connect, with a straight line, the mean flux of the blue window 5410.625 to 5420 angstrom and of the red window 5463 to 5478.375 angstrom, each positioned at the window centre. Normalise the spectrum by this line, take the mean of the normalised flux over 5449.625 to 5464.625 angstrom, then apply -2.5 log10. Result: -0.018 mag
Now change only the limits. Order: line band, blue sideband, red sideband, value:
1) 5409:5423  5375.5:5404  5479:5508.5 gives 0.01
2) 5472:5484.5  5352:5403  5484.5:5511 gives 0.02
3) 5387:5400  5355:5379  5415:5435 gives 0.01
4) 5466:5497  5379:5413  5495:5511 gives -0.01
